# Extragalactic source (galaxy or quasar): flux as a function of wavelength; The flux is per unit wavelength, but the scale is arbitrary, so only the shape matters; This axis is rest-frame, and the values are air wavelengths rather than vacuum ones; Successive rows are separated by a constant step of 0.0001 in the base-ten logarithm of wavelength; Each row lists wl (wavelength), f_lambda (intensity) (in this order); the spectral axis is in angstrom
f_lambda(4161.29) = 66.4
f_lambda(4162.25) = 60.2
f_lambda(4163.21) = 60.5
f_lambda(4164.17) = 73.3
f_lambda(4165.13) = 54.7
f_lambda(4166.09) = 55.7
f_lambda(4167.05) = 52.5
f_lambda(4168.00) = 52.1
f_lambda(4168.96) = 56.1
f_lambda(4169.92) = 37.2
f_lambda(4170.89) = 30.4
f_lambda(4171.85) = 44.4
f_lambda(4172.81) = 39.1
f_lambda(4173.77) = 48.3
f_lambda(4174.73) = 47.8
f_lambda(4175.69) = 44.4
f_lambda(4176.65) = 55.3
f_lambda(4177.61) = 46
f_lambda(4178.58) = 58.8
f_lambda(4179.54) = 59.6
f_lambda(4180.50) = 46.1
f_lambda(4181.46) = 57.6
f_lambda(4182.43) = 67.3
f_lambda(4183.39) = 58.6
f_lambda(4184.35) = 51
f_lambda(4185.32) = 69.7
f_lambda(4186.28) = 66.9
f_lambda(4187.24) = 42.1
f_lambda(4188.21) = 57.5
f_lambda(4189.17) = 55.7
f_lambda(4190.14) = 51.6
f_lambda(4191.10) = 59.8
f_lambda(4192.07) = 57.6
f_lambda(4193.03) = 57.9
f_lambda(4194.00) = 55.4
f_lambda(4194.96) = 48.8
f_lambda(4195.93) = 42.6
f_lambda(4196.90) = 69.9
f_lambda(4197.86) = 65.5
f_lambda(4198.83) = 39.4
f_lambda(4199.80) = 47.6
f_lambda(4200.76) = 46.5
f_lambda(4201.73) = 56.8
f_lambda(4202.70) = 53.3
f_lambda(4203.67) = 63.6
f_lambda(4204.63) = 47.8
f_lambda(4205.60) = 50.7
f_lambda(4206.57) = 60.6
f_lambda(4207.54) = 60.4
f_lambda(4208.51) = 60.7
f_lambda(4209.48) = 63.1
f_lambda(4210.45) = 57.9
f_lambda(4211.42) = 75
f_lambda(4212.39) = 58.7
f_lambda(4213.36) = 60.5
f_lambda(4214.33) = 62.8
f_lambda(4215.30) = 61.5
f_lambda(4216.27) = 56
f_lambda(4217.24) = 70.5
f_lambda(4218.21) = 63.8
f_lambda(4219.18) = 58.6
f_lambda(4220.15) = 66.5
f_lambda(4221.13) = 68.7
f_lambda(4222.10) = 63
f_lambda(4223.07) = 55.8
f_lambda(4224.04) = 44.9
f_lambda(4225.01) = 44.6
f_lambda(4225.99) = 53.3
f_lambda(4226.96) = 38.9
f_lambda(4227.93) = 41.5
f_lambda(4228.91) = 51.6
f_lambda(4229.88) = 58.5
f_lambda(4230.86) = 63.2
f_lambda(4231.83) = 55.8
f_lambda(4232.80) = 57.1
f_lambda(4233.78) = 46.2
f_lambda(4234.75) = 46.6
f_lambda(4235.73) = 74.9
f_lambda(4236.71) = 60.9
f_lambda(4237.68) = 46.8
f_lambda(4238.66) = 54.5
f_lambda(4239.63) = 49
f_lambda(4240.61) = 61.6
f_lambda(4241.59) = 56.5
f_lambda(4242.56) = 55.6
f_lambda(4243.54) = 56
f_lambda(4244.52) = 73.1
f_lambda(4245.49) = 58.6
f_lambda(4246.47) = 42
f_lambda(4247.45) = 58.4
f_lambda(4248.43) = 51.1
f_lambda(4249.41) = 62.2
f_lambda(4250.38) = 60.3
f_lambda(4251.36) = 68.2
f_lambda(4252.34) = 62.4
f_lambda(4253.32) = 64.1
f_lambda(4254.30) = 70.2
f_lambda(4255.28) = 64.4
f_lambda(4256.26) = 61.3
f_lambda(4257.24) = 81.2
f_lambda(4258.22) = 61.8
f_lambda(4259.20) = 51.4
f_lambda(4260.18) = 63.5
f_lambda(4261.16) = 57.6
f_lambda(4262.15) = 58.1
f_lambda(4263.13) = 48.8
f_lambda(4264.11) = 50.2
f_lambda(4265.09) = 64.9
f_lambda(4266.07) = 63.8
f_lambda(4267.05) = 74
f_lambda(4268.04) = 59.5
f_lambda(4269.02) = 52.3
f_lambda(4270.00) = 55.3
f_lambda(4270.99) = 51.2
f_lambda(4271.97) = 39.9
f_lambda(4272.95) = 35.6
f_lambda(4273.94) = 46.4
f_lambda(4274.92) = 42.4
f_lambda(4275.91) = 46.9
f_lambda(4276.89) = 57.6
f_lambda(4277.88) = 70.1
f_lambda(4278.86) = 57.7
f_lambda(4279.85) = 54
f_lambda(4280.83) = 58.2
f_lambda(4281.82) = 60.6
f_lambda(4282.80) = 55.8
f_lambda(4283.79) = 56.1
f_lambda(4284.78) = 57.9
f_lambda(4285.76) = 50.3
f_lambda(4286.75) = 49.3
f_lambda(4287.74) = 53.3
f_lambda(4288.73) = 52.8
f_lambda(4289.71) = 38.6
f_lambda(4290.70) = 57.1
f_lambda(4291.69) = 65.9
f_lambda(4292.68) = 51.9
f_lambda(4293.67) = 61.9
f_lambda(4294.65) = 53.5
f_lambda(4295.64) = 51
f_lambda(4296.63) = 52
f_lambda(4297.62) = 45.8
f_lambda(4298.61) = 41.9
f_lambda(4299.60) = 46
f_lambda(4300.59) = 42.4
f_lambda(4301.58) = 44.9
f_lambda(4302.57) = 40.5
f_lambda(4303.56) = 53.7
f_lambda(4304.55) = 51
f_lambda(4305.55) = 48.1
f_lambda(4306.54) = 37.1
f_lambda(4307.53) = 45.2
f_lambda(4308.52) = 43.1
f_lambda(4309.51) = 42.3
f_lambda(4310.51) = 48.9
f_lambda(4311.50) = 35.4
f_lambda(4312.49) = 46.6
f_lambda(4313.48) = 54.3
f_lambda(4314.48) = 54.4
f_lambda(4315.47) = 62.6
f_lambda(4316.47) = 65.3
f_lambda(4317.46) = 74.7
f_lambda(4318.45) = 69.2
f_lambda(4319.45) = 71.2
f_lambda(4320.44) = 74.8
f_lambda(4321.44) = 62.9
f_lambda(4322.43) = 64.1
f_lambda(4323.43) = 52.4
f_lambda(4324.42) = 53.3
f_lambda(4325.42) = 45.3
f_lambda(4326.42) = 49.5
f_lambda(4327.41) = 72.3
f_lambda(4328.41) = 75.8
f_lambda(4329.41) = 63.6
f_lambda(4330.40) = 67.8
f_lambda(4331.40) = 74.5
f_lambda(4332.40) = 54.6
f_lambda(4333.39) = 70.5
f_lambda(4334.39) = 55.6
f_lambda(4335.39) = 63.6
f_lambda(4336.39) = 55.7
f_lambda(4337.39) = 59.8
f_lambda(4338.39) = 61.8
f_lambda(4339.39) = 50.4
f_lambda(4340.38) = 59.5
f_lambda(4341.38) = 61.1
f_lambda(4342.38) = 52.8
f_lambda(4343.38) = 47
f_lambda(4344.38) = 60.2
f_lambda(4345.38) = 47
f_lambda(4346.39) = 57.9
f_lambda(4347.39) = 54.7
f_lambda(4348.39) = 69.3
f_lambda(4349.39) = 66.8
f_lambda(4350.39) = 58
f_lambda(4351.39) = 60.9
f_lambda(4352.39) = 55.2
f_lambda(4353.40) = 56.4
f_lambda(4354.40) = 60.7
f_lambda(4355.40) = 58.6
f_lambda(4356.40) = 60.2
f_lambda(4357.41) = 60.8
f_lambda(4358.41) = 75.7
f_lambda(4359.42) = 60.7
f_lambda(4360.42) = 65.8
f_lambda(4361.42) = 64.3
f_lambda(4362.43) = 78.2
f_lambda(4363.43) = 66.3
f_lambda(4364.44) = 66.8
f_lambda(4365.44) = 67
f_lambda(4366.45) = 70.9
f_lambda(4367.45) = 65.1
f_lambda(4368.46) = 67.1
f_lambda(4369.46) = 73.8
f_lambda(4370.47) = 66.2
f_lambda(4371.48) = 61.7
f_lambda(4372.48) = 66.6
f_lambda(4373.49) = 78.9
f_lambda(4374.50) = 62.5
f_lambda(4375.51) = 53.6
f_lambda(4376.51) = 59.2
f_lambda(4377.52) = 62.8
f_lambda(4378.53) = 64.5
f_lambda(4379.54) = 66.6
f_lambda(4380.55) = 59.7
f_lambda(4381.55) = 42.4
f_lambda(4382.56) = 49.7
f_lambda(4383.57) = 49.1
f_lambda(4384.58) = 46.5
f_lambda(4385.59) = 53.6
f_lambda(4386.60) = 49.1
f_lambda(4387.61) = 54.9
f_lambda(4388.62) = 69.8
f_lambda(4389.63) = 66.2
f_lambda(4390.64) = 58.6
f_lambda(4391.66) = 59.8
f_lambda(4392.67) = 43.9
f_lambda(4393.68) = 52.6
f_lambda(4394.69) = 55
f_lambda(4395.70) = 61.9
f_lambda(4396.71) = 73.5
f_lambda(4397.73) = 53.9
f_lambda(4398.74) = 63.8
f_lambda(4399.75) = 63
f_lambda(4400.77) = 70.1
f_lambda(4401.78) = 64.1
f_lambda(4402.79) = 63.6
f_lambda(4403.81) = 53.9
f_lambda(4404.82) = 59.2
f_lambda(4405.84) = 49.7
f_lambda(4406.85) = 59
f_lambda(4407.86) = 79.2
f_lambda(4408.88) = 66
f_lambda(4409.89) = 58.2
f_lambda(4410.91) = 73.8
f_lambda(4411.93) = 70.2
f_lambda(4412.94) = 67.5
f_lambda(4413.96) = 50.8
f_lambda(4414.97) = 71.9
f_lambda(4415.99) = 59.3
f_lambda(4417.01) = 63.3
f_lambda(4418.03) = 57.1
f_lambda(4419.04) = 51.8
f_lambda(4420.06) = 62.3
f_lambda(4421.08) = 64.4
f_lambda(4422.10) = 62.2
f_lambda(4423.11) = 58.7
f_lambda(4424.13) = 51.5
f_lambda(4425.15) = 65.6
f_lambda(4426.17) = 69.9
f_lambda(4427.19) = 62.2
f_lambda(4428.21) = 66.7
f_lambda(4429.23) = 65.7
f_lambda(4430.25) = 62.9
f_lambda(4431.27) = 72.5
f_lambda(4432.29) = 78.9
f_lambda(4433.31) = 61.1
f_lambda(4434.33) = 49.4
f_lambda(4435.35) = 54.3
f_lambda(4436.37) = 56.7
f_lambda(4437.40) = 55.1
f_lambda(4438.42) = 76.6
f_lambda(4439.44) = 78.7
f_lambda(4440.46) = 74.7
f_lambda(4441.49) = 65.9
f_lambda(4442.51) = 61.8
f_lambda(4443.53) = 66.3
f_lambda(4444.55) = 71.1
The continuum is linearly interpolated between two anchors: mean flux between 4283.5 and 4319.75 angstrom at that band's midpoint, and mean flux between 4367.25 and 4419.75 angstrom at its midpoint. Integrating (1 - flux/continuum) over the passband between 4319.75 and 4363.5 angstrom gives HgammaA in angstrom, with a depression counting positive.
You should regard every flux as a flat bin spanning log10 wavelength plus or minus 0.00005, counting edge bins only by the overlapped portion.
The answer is -4.26 angstrom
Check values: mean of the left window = 51.7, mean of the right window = 60.8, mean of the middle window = 61.1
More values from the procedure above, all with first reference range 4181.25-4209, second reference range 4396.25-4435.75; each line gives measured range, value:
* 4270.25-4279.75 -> 1.36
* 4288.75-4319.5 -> 4.21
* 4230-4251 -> 0.21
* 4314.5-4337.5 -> -1.26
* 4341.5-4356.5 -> 0.75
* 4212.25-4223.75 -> -1.09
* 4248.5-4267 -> -1.30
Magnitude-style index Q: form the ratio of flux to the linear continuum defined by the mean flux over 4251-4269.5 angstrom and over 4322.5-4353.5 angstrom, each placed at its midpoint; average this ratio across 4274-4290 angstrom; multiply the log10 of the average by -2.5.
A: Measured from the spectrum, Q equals 0.138 mag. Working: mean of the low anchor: 61.9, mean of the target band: 53.9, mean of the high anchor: 59.2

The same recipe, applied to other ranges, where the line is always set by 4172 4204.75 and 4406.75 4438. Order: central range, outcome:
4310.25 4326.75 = 0.02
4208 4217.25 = -0.14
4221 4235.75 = 0.05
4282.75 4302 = 0.13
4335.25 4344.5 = 0.05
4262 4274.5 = 0.07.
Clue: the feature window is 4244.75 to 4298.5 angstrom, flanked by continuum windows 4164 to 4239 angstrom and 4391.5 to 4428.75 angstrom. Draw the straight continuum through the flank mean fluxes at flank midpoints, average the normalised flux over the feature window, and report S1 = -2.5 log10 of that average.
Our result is 0.02 mag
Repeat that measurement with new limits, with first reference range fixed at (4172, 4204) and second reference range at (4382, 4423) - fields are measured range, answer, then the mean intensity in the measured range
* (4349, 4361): -0.05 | 61.6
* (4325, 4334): -0.10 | 63.9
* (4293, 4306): 0.17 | 48.7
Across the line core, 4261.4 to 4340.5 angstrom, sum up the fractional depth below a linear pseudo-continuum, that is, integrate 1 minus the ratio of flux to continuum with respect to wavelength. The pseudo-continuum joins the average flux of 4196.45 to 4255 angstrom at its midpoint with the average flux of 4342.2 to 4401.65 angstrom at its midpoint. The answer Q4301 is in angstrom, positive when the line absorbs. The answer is 5.6 angstrom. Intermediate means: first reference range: 57.6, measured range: 55.1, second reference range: 60.9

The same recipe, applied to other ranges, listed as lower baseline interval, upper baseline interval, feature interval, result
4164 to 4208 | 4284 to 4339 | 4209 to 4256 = -3.61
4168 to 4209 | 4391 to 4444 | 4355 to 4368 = -1.26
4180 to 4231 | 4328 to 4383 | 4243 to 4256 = -0.56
